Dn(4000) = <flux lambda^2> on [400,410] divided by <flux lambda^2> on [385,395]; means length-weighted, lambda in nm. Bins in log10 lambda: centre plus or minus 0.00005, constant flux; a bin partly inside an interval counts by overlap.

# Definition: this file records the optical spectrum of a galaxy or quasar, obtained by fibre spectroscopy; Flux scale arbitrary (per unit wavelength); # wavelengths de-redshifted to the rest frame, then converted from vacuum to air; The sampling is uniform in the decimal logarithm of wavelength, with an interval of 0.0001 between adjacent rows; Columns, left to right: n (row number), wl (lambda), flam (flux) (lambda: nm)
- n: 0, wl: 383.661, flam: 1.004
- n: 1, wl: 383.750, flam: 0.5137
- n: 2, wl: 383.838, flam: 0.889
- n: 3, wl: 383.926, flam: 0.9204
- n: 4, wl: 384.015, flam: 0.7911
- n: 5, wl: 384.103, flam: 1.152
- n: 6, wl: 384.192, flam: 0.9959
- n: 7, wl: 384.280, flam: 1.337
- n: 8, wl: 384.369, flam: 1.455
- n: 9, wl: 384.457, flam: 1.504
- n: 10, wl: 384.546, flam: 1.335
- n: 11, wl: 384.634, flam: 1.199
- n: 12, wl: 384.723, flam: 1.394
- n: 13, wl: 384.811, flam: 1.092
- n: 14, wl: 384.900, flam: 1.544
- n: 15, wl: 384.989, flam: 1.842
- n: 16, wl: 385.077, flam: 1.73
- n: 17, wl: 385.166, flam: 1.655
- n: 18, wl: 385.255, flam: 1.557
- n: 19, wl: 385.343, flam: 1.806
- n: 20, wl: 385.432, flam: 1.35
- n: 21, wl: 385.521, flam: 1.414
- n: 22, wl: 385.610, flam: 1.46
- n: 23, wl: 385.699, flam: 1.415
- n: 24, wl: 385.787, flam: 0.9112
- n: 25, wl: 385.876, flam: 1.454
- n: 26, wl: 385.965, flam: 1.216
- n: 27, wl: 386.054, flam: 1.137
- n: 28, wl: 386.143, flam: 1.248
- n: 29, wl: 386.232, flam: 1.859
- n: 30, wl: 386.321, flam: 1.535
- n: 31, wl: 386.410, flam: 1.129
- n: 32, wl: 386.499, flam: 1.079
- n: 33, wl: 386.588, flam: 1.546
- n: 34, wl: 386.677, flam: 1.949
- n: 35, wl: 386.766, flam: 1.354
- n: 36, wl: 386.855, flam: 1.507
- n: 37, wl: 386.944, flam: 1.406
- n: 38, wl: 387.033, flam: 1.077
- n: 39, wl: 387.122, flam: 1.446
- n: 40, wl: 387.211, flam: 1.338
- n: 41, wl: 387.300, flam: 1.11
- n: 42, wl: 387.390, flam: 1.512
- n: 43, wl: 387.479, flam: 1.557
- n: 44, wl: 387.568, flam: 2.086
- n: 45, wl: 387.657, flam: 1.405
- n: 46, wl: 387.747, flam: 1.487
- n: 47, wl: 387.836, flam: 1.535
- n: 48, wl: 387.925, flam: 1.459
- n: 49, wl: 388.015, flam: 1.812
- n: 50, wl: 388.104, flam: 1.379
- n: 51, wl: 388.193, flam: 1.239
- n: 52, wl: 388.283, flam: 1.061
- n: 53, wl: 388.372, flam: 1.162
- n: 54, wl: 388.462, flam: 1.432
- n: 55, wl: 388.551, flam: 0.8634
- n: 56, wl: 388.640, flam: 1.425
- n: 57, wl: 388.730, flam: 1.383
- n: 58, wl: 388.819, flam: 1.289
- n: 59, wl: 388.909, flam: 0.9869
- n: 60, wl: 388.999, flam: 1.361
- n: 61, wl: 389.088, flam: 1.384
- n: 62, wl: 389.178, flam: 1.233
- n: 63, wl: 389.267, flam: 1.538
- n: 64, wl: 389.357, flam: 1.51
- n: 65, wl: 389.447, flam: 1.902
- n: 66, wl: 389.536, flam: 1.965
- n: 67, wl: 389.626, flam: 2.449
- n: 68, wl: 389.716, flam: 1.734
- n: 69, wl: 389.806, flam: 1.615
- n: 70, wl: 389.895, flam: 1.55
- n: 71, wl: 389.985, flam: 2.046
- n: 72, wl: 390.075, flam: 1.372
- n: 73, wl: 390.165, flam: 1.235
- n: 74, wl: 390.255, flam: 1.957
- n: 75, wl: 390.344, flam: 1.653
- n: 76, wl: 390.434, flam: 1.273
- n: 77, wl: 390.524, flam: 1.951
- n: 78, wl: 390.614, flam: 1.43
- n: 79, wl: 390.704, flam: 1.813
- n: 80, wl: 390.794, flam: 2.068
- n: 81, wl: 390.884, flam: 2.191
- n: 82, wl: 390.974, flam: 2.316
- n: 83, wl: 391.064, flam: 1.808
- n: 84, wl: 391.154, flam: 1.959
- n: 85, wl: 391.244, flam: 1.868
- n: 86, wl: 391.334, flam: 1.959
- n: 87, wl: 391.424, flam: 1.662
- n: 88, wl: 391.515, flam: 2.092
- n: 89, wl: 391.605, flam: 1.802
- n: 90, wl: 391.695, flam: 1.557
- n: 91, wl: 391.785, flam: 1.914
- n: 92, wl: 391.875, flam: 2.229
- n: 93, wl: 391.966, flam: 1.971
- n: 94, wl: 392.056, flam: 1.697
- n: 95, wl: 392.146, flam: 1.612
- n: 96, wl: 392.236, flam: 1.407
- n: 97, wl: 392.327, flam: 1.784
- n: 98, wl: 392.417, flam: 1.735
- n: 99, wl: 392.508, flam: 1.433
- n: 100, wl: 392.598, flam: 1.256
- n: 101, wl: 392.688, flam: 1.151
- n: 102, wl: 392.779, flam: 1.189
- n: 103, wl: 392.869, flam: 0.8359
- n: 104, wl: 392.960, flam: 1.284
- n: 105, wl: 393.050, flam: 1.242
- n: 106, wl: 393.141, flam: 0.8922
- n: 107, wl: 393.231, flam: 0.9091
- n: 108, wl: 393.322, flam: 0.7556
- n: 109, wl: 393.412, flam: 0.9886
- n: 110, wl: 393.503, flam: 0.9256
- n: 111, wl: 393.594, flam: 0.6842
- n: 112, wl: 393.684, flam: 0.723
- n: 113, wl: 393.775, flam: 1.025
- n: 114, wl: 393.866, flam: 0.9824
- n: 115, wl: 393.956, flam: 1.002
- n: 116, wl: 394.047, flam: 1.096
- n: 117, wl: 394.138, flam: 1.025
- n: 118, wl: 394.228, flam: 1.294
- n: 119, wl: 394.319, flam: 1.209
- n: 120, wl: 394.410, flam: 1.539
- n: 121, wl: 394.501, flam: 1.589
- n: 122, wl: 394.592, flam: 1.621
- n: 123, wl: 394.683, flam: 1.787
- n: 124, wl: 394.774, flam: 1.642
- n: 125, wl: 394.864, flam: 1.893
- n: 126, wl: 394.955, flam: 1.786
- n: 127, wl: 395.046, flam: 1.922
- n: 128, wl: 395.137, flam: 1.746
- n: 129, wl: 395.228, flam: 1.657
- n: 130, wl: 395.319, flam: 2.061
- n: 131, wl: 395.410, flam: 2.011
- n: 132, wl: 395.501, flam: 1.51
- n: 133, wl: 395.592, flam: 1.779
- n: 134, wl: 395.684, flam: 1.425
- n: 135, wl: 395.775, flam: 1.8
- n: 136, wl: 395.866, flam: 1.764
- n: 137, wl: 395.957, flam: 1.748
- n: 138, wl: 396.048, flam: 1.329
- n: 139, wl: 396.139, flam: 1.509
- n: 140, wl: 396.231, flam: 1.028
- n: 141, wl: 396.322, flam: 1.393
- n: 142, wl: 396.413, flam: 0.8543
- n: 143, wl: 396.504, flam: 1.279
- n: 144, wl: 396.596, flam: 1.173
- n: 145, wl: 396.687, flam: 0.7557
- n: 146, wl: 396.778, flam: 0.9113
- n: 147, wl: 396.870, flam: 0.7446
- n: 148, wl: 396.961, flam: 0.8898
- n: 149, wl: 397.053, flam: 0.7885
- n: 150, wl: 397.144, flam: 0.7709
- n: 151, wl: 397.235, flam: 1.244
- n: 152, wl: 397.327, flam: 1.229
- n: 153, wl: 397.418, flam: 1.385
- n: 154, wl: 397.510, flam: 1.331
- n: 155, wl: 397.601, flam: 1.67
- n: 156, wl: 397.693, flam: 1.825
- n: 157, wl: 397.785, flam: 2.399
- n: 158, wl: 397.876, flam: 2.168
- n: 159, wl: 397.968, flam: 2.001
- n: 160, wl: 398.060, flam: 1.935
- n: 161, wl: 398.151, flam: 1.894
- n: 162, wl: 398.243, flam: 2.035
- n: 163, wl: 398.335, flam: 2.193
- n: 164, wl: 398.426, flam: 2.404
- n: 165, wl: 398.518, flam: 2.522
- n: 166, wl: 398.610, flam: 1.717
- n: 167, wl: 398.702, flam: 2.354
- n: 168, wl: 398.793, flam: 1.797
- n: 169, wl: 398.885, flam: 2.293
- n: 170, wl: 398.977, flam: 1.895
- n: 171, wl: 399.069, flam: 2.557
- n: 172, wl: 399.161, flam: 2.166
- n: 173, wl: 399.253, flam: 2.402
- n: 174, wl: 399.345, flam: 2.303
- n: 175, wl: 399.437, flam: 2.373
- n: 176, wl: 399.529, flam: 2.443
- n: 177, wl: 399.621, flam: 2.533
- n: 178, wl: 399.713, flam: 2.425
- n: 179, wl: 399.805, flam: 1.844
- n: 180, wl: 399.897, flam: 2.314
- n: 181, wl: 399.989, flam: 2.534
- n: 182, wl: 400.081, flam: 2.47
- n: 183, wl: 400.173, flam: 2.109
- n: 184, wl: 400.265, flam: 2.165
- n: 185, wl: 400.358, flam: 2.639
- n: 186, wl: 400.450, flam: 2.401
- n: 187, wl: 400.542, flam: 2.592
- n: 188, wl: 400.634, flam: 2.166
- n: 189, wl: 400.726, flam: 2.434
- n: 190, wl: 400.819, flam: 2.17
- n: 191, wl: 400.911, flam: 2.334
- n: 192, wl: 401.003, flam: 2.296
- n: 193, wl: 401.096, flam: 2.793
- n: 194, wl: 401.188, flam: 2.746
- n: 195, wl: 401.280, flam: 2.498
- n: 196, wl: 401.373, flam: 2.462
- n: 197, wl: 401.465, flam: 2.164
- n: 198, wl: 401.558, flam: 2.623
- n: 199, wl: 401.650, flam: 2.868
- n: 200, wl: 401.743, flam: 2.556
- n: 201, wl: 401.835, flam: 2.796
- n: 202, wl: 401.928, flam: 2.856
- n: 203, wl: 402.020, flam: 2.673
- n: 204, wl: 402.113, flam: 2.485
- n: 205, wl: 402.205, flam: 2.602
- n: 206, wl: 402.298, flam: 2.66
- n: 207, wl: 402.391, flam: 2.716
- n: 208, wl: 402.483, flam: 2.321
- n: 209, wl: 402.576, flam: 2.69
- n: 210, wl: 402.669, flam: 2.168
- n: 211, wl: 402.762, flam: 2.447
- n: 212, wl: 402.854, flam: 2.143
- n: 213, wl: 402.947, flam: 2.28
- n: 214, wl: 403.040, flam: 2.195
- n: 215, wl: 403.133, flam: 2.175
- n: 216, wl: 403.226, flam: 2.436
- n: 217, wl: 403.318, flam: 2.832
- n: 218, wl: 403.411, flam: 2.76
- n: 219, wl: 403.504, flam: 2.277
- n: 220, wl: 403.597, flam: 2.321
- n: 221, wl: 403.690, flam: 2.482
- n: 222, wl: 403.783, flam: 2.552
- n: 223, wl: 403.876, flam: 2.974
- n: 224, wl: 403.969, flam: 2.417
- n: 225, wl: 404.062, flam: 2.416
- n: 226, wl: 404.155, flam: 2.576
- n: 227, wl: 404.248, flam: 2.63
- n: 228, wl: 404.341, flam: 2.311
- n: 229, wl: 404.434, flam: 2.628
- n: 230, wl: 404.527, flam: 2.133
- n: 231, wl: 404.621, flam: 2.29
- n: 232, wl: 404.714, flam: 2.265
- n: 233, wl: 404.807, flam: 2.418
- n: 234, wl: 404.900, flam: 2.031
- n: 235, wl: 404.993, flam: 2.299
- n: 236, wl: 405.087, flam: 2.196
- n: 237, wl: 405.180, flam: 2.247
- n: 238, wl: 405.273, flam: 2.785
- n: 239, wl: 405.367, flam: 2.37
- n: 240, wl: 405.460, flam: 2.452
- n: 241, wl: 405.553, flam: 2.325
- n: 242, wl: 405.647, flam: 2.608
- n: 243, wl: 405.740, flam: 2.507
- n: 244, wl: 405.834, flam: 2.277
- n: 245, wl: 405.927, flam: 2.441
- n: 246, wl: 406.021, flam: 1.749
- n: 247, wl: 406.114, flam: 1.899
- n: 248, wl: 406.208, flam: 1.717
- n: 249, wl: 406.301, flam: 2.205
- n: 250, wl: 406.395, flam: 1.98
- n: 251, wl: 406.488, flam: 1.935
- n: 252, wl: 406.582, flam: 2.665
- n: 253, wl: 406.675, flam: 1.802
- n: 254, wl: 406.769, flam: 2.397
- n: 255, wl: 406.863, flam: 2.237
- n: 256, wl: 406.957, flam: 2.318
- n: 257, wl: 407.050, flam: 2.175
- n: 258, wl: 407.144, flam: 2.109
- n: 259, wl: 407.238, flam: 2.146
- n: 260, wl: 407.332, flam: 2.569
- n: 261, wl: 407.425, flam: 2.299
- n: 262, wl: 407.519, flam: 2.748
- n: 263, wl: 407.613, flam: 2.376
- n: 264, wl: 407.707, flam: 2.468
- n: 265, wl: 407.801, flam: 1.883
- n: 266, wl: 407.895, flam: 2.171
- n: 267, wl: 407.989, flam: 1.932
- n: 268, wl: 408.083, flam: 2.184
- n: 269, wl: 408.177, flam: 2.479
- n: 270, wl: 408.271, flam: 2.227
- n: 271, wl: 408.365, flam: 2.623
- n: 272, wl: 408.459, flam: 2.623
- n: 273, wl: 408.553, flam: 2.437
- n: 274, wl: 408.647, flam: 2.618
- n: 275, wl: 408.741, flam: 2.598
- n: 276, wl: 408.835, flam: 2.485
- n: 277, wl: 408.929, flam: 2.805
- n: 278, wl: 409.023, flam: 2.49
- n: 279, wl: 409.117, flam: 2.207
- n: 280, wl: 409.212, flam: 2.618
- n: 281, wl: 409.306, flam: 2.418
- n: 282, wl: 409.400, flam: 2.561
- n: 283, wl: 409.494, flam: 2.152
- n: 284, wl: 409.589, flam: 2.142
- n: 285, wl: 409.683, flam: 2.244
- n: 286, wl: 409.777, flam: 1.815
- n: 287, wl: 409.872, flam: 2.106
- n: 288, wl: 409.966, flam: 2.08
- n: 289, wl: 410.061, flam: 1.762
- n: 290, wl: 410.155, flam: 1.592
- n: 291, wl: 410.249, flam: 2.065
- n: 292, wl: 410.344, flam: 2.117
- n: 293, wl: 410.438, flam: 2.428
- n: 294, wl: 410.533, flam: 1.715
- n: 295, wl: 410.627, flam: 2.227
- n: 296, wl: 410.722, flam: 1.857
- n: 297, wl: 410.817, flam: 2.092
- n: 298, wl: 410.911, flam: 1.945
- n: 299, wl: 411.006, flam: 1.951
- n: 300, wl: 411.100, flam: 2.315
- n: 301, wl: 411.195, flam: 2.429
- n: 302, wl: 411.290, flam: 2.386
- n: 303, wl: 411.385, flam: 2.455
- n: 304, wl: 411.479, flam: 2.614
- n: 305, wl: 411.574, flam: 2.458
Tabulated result 1.7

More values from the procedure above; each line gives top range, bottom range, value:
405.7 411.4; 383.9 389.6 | 1.78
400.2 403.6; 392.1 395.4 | 1.94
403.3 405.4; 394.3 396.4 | 1.56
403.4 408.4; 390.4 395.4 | 1.63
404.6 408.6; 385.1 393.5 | 1.64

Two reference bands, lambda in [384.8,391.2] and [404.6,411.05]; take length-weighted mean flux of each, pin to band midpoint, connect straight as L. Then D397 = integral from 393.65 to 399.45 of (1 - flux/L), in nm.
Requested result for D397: 0.73 nm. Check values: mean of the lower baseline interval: 1.52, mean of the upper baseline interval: 2.25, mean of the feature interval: 1.61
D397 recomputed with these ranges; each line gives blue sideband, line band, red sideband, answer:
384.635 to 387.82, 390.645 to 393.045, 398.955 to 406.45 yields 0.08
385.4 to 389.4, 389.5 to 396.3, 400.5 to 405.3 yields 0.73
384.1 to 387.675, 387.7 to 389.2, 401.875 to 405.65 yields 0.23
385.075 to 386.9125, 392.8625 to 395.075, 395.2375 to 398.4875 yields 0.41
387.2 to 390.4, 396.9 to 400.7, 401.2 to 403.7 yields 0.37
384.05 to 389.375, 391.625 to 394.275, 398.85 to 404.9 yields 0.79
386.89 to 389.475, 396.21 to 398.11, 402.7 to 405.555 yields 0.62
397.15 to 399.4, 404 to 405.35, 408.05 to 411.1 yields -0.16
